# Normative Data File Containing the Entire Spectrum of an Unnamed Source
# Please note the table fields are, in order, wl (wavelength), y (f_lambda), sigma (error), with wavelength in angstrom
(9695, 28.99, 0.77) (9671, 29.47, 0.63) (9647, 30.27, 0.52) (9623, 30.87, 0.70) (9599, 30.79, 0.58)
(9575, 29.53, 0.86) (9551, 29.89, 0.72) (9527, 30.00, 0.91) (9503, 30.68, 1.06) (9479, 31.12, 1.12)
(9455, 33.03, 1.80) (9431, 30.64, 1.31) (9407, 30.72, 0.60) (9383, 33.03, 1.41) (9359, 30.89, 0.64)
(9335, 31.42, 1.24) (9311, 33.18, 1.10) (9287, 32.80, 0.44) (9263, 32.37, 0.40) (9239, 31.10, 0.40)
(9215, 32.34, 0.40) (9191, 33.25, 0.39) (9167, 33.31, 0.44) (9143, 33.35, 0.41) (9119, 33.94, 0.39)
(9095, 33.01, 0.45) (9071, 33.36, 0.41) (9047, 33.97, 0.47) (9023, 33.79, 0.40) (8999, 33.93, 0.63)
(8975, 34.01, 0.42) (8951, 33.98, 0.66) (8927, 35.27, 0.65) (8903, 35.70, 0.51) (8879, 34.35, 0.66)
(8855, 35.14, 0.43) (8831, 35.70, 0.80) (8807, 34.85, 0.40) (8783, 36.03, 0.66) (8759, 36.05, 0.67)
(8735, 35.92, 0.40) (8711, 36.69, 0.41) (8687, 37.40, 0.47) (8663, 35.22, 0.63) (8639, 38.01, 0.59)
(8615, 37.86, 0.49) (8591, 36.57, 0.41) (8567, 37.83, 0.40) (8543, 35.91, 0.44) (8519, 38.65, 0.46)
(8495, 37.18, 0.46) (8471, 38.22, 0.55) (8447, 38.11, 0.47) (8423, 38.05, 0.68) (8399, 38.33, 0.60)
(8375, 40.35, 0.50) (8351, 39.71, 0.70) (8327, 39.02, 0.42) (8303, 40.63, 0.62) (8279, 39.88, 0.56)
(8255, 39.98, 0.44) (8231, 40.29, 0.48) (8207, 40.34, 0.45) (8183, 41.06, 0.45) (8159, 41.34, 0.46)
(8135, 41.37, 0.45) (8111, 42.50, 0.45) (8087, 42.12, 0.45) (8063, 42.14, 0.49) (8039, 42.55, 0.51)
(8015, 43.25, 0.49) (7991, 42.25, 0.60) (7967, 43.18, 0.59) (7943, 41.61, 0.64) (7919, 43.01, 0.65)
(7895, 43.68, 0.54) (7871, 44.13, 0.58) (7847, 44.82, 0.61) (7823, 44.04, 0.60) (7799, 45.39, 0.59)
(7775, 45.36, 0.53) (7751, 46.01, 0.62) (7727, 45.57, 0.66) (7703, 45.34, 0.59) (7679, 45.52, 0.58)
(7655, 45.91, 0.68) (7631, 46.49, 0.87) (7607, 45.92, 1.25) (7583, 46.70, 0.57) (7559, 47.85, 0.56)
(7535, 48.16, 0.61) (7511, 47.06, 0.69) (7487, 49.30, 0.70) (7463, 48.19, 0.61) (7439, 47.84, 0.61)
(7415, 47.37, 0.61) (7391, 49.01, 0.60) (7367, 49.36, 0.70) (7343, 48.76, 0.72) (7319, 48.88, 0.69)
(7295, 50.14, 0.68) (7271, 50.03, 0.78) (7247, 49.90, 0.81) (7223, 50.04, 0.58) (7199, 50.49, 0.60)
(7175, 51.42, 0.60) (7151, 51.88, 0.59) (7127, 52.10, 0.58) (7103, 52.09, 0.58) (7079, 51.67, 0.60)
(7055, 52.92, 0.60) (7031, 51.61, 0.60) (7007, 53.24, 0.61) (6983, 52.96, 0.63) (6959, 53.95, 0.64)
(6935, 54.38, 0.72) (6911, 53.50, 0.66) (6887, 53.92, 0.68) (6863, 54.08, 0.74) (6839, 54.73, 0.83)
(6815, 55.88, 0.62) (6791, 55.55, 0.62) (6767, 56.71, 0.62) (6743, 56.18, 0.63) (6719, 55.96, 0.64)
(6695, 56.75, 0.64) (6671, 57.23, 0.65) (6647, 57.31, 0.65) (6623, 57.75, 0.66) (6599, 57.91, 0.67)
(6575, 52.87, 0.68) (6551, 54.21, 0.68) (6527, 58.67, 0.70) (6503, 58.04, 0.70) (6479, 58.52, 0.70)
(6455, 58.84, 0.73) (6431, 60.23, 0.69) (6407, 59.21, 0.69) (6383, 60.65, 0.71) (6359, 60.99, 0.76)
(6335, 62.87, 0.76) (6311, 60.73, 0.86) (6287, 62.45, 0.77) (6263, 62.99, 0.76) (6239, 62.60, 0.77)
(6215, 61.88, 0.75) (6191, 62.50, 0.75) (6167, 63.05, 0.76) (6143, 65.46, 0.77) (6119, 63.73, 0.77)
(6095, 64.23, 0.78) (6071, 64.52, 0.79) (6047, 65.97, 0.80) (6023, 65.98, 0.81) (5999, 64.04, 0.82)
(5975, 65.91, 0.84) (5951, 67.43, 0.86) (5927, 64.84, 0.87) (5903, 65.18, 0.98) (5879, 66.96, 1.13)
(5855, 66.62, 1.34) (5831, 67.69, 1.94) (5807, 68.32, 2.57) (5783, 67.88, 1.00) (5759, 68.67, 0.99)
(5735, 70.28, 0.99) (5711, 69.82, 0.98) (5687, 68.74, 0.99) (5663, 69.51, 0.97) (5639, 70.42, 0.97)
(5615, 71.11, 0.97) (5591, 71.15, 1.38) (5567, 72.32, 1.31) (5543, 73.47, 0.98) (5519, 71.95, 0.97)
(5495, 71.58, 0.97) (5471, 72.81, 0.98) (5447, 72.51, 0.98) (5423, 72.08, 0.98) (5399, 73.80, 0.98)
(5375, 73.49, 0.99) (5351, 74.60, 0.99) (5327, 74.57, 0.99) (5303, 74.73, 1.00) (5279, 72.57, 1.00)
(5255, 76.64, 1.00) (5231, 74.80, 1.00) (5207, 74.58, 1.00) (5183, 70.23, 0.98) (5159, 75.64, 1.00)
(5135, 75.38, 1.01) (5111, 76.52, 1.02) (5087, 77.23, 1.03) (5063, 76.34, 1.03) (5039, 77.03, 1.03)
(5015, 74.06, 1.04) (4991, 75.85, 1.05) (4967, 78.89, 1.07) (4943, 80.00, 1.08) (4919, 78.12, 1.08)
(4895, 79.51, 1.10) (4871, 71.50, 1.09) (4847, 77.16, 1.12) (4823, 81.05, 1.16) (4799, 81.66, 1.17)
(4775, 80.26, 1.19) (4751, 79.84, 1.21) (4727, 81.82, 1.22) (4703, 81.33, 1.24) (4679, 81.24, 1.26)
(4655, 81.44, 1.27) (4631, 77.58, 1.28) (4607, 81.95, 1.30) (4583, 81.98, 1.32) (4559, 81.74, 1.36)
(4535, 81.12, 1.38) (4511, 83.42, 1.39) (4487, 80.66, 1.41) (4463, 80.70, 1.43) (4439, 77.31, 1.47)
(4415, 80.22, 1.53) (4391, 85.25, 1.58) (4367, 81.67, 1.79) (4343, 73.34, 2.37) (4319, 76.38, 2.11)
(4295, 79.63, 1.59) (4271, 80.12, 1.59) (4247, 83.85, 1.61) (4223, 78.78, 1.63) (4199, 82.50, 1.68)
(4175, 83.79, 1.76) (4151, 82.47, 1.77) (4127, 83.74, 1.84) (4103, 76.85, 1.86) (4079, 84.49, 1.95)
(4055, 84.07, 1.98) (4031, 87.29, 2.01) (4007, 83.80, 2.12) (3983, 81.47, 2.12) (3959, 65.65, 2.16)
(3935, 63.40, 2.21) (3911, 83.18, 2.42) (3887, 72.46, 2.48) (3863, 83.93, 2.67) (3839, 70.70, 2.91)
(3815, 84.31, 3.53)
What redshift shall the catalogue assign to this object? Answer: 0.000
